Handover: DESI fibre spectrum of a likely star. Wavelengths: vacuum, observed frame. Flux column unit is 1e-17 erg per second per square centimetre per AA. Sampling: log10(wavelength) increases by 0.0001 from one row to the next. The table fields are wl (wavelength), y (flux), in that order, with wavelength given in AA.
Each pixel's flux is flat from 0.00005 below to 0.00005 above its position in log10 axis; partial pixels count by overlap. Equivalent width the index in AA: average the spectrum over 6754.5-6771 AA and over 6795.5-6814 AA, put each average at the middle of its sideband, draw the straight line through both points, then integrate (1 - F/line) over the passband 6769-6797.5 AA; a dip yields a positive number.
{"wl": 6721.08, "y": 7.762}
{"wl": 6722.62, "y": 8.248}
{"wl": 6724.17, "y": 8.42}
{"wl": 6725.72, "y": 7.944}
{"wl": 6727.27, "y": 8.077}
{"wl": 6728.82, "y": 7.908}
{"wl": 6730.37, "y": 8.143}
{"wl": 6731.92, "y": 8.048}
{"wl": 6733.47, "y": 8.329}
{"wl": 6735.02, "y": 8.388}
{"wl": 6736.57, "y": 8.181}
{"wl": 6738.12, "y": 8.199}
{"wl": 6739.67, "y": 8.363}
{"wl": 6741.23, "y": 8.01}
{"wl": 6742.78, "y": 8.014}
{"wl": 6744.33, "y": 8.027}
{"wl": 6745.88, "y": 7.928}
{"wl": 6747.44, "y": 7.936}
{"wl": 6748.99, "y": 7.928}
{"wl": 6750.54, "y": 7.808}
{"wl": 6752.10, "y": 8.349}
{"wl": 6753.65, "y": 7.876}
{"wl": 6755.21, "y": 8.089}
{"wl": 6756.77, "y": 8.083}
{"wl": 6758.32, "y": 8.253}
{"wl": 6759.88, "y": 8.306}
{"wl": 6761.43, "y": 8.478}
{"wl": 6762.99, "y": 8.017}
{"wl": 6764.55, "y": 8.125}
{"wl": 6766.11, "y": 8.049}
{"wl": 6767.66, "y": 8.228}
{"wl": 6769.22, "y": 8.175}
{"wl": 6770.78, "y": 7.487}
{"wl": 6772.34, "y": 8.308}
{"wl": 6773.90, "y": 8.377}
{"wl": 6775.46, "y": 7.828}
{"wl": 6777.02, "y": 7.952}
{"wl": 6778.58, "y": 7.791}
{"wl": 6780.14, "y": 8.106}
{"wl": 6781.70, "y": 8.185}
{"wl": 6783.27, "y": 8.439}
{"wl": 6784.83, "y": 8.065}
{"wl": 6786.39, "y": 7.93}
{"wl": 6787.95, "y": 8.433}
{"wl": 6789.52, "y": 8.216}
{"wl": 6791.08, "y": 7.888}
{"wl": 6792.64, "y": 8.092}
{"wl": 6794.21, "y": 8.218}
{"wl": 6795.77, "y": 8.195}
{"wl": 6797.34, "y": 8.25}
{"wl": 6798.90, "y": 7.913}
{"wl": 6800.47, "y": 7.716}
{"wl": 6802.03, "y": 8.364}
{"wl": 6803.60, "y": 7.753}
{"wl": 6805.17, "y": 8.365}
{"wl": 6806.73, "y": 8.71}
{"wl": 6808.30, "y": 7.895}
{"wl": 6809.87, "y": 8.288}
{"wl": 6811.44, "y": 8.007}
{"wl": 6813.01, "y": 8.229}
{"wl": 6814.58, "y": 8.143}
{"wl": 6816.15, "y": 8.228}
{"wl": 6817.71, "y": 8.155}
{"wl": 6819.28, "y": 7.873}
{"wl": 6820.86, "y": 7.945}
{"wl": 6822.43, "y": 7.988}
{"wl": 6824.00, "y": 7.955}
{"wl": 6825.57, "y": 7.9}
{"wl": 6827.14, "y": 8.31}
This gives 0.1 AA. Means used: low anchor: 8.14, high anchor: 8.14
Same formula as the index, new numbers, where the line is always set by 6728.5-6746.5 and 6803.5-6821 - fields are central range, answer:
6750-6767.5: 0.0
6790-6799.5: 0.1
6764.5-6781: 0.2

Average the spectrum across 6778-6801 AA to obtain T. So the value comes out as 8.1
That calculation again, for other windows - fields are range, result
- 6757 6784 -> 8.12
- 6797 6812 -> 8.12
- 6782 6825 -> 8.12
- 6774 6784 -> 8.07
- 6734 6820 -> 8.11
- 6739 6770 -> 8.1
